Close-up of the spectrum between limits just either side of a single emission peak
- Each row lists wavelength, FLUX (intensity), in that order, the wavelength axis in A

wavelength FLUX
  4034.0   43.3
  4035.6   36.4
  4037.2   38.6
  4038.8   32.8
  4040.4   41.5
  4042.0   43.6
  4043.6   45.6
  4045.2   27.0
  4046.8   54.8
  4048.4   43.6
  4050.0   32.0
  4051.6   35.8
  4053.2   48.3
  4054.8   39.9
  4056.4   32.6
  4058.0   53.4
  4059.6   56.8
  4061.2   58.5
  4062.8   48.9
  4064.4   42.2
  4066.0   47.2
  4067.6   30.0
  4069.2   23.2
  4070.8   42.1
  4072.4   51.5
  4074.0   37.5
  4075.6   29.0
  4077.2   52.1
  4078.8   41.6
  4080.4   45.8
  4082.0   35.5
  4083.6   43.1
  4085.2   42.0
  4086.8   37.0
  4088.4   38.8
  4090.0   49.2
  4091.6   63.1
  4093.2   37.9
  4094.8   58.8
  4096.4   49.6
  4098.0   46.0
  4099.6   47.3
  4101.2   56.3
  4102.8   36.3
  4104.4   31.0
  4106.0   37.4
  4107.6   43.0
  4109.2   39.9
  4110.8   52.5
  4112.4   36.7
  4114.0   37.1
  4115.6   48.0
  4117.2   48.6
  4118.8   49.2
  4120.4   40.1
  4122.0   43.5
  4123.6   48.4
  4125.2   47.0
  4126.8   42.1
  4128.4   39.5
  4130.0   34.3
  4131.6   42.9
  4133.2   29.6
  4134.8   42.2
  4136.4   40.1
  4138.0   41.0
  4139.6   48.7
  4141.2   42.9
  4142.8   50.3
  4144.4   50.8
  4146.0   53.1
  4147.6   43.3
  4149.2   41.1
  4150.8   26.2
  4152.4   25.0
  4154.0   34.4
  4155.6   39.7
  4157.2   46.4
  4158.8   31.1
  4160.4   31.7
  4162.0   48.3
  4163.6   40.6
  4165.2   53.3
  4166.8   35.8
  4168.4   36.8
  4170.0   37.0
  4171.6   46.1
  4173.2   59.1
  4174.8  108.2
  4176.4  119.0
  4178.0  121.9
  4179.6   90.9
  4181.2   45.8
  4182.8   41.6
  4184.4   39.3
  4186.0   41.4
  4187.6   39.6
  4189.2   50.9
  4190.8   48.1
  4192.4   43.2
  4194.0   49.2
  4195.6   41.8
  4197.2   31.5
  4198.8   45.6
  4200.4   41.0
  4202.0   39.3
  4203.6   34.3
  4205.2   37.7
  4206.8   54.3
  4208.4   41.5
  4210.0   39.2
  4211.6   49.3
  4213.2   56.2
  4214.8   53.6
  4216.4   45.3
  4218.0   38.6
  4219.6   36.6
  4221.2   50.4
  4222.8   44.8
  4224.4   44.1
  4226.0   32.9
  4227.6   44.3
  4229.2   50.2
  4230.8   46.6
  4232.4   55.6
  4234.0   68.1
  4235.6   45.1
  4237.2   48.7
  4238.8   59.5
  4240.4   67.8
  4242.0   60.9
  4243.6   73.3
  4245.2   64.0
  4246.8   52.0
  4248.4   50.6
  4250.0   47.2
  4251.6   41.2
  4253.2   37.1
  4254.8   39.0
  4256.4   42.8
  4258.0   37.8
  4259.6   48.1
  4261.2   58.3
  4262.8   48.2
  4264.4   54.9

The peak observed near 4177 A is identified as [O II]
